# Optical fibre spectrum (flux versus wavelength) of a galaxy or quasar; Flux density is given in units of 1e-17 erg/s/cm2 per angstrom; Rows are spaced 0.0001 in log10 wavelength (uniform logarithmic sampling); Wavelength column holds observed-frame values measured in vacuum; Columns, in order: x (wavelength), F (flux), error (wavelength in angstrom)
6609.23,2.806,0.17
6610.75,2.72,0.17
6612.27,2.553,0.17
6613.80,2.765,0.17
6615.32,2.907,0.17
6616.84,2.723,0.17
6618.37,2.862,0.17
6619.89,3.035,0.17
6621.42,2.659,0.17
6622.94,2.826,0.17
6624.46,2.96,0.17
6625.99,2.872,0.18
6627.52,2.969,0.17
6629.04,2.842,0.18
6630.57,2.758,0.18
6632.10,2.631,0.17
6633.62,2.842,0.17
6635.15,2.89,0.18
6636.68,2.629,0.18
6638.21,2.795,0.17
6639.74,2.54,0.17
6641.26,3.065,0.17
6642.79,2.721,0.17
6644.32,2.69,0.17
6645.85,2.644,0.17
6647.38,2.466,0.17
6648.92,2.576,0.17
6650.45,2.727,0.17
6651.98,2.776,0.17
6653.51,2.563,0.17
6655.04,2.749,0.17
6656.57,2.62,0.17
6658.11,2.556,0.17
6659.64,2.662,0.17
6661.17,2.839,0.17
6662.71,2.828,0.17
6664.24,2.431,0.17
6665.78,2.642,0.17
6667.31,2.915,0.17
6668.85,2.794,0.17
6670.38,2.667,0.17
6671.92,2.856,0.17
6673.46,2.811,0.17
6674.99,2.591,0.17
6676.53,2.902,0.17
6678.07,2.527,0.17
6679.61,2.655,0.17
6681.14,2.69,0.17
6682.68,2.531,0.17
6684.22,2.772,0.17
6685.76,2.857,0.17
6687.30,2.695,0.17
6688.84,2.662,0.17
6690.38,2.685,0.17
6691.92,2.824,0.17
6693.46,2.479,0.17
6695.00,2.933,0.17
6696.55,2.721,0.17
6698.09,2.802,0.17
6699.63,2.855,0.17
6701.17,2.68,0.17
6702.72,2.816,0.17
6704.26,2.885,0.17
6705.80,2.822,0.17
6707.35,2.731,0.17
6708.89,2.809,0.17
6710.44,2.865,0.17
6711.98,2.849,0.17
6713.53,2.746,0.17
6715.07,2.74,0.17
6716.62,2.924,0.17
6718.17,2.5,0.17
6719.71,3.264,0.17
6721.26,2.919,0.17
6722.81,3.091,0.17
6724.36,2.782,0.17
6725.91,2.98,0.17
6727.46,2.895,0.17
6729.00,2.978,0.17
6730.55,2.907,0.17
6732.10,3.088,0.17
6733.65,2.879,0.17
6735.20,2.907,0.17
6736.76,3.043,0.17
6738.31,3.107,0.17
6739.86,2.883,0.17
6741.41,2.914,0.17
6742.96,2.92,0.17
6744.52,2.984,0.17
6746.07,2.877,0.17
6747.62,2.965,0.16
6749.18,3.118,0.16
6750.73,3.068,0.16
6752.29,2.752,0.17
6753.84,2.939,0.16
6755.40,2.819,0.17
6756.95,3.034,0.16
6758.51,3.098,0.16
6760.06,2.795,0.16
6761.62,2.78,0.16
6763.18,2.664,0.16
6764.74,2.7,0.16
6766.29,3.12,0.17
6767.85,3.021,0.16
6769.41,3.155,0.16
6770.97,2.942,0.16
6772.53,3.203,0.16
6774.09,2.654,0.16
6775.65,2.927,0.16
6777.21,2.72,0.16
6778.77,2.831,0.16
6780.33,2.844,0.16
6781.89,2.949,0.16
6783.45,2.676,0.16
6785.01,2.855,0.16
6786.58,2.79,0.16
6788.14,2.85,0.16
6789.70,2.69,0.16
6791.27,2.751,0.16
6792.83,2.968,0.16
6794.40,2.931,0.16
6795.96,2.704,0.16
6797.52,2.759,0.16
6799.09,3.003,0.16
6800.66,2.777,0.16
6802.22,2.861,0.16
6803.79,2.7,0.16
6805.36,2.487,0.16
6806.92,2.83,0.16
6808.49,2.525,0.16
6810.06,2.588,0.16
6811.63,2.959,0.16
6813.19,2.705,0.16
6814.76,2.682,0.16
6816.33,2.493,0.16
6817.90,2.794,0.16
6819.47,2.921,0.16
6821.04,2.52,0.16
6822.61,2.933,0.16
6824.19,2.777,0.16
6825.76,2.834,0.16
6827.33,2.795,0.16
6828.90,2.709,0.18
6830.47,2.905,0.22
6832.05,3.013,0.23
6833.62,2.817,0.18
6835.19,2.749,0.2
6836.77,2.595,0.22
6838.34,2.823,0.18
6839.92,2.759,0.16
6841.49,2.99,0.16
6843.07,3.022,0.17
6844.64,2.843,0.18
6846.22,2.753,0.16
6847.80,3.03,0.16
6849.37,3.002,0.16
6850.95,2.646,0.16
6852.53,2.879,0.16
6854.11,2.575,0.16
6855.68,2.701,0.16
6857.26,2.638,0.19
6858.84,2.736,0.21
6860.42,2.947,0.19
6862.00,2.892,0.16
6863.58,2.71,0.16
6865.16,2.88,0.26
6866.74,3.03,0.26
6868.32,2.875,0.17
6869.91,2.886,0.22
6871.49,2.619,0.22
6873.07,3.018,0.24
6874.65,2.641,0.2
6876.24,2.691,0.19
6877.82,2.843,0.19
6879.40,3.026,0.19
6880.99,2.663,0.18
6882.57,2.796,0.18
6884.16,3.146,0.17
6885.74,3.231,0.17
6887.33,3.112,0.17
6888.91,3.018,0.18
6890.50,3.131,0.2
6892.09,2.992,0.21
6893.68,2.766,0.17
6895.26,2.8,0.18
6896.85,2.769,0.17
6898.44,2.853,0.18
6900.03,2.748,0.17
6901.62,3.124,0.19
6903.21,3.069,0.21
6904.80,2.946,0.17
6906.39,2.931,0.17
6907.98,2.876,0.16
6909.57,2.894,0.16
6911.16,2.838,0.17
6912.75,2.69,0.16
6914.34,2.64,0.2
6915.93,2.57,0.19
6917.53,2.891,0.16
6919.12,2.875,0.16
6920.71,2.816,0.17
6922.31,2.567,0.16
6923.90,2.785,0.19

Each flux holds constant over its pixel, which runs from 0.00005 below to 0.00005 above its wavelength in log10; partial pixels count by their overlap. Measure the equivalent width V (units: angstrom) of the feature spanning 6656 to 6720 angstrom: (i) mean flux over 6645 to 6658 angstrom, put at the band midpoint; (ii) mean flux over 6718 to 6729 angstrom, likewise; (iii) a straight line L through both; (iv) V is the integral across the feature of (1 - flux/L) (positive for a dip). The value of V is 1.09 angstrom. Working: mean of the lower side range 2.63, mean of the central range 2.75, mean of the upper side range 2.95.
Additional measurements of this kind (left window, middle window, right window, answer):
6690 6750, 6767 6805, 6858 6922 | 0.3 angstrom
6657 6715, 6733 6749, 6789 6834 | -1.2 angstrom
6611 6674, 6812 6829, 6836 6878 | 0.3 angstrom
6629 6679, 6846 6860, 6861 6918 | 0.4 angstrom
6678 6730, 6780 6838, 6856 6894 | 1.5 angstrom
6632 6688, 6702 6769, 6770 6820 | -3.7 angstrom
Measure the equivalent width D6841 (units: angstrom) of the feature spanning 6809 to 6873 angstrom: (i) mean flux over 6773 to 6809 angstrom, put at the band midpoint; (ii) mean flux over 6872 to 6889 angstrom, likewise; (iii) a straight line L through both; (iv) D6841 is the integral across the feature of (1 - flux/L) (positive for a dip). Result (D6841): 1.4 angstrom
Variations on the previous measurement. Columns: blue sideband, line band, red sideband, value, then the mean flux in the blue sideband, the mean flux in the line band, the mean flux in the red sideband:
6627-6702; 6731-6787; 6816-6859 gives -3.1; 2.72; 2.92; 2.8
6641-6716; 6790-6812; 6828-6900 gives 0.3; 2.73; 2.77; 2.85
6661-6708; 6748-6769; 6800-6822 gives -1.6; 2.74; 2.92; 2.71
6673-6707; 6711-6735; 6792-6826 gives -1.4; 2.74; 2.9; 2.76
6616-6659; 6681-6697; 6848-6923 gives 0.3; 2.75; 2.71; 2.85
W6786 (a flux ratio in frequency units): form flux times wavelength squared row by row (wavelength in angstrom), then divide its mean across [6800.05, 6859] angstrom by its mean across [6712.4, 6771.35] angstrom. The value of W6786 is 1.0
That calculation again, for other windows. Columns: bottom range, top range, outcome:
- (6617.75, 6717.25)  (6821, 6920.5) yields 1.10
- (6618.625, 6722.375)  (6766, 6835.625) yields 1.06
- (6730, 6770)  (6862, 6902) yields 1.02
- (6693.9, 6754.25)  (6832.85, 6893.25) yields 1.03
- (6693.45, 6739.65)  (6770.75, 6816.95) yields 0.99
